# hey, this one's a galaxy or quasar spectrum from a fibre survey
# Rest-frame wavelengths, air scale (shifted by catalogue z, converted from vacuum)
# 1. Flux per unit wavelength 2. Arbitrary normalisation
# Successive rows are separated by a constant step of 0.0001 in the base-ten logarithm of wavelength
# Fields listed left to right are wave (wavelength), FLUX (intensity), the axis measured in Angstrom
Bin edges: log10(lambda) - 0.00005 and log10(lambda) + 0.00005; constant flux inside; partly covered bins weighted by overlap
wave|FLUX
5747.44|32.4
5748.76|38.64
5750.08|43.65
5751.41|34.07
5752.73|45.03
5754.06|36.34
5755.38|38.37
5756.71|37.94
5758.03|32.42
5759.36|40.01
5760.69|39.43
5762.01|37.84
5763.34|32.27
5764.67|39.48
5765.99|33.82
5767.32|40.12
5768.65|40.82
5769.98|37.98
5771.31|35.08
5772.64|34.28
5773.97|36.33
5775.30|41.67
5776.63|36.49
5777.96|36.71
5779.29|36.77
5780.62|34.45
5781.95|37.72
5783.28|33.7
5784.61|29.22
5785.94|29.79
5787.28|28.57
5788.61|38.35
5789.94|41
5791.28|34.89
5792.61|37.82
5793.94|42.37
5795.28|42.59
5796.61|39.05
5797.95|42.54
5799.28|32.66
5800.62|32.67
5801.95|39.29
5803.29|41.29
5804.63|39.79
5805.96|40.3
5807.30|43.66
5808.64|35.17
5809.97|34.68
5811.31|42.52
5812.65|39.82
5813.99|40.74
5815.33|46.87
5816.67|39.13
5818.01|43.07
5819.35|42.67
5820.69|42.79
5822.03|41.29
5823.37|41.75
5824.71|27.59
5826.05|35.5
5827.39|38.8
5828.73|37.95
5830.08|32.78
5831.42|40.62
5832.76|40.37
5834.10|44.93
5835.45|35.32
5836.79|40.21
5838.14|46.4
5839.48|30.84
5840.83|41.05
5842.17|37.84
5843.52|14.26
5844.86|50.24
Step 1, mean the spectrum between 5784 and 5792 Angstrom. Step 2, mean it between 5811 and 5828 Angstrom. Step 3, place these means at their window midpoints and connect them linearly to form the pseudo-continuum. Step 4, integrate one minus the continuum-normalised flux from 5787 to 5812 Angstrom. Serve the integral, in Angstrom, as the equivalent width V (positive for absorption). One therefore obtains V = -1.8 Angstrom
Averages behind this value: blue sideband 33.7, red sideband 40.1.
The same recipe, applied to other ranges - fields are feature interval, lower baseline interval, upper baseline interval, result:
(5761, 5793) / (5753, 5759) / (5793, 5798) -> 2.58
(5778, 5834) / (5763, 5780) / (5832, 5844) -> -1.52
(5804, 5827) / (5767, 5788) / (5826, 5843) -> -1.41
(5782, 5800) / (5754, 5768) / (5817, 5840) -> 0.76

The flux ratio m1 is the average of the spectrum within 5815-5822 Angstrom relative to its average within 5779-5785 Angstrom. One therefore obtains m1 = 1.2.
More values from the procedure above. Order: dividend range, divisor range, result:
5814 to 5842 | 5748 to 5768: 1.04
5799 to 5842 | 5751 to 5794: 1.07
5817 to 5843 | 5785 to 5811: 1.03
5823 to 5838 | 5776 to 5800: 1.05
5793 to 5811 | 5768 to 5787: 1.09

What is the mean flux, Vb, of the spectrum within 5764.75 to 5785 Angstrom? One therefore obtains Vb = 36.5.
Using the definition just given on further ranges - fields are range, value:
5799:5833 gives 39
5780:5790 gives 33.7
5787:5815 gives 38.8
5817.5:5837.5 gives 39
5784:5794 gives 34.9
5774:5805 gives 36.9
